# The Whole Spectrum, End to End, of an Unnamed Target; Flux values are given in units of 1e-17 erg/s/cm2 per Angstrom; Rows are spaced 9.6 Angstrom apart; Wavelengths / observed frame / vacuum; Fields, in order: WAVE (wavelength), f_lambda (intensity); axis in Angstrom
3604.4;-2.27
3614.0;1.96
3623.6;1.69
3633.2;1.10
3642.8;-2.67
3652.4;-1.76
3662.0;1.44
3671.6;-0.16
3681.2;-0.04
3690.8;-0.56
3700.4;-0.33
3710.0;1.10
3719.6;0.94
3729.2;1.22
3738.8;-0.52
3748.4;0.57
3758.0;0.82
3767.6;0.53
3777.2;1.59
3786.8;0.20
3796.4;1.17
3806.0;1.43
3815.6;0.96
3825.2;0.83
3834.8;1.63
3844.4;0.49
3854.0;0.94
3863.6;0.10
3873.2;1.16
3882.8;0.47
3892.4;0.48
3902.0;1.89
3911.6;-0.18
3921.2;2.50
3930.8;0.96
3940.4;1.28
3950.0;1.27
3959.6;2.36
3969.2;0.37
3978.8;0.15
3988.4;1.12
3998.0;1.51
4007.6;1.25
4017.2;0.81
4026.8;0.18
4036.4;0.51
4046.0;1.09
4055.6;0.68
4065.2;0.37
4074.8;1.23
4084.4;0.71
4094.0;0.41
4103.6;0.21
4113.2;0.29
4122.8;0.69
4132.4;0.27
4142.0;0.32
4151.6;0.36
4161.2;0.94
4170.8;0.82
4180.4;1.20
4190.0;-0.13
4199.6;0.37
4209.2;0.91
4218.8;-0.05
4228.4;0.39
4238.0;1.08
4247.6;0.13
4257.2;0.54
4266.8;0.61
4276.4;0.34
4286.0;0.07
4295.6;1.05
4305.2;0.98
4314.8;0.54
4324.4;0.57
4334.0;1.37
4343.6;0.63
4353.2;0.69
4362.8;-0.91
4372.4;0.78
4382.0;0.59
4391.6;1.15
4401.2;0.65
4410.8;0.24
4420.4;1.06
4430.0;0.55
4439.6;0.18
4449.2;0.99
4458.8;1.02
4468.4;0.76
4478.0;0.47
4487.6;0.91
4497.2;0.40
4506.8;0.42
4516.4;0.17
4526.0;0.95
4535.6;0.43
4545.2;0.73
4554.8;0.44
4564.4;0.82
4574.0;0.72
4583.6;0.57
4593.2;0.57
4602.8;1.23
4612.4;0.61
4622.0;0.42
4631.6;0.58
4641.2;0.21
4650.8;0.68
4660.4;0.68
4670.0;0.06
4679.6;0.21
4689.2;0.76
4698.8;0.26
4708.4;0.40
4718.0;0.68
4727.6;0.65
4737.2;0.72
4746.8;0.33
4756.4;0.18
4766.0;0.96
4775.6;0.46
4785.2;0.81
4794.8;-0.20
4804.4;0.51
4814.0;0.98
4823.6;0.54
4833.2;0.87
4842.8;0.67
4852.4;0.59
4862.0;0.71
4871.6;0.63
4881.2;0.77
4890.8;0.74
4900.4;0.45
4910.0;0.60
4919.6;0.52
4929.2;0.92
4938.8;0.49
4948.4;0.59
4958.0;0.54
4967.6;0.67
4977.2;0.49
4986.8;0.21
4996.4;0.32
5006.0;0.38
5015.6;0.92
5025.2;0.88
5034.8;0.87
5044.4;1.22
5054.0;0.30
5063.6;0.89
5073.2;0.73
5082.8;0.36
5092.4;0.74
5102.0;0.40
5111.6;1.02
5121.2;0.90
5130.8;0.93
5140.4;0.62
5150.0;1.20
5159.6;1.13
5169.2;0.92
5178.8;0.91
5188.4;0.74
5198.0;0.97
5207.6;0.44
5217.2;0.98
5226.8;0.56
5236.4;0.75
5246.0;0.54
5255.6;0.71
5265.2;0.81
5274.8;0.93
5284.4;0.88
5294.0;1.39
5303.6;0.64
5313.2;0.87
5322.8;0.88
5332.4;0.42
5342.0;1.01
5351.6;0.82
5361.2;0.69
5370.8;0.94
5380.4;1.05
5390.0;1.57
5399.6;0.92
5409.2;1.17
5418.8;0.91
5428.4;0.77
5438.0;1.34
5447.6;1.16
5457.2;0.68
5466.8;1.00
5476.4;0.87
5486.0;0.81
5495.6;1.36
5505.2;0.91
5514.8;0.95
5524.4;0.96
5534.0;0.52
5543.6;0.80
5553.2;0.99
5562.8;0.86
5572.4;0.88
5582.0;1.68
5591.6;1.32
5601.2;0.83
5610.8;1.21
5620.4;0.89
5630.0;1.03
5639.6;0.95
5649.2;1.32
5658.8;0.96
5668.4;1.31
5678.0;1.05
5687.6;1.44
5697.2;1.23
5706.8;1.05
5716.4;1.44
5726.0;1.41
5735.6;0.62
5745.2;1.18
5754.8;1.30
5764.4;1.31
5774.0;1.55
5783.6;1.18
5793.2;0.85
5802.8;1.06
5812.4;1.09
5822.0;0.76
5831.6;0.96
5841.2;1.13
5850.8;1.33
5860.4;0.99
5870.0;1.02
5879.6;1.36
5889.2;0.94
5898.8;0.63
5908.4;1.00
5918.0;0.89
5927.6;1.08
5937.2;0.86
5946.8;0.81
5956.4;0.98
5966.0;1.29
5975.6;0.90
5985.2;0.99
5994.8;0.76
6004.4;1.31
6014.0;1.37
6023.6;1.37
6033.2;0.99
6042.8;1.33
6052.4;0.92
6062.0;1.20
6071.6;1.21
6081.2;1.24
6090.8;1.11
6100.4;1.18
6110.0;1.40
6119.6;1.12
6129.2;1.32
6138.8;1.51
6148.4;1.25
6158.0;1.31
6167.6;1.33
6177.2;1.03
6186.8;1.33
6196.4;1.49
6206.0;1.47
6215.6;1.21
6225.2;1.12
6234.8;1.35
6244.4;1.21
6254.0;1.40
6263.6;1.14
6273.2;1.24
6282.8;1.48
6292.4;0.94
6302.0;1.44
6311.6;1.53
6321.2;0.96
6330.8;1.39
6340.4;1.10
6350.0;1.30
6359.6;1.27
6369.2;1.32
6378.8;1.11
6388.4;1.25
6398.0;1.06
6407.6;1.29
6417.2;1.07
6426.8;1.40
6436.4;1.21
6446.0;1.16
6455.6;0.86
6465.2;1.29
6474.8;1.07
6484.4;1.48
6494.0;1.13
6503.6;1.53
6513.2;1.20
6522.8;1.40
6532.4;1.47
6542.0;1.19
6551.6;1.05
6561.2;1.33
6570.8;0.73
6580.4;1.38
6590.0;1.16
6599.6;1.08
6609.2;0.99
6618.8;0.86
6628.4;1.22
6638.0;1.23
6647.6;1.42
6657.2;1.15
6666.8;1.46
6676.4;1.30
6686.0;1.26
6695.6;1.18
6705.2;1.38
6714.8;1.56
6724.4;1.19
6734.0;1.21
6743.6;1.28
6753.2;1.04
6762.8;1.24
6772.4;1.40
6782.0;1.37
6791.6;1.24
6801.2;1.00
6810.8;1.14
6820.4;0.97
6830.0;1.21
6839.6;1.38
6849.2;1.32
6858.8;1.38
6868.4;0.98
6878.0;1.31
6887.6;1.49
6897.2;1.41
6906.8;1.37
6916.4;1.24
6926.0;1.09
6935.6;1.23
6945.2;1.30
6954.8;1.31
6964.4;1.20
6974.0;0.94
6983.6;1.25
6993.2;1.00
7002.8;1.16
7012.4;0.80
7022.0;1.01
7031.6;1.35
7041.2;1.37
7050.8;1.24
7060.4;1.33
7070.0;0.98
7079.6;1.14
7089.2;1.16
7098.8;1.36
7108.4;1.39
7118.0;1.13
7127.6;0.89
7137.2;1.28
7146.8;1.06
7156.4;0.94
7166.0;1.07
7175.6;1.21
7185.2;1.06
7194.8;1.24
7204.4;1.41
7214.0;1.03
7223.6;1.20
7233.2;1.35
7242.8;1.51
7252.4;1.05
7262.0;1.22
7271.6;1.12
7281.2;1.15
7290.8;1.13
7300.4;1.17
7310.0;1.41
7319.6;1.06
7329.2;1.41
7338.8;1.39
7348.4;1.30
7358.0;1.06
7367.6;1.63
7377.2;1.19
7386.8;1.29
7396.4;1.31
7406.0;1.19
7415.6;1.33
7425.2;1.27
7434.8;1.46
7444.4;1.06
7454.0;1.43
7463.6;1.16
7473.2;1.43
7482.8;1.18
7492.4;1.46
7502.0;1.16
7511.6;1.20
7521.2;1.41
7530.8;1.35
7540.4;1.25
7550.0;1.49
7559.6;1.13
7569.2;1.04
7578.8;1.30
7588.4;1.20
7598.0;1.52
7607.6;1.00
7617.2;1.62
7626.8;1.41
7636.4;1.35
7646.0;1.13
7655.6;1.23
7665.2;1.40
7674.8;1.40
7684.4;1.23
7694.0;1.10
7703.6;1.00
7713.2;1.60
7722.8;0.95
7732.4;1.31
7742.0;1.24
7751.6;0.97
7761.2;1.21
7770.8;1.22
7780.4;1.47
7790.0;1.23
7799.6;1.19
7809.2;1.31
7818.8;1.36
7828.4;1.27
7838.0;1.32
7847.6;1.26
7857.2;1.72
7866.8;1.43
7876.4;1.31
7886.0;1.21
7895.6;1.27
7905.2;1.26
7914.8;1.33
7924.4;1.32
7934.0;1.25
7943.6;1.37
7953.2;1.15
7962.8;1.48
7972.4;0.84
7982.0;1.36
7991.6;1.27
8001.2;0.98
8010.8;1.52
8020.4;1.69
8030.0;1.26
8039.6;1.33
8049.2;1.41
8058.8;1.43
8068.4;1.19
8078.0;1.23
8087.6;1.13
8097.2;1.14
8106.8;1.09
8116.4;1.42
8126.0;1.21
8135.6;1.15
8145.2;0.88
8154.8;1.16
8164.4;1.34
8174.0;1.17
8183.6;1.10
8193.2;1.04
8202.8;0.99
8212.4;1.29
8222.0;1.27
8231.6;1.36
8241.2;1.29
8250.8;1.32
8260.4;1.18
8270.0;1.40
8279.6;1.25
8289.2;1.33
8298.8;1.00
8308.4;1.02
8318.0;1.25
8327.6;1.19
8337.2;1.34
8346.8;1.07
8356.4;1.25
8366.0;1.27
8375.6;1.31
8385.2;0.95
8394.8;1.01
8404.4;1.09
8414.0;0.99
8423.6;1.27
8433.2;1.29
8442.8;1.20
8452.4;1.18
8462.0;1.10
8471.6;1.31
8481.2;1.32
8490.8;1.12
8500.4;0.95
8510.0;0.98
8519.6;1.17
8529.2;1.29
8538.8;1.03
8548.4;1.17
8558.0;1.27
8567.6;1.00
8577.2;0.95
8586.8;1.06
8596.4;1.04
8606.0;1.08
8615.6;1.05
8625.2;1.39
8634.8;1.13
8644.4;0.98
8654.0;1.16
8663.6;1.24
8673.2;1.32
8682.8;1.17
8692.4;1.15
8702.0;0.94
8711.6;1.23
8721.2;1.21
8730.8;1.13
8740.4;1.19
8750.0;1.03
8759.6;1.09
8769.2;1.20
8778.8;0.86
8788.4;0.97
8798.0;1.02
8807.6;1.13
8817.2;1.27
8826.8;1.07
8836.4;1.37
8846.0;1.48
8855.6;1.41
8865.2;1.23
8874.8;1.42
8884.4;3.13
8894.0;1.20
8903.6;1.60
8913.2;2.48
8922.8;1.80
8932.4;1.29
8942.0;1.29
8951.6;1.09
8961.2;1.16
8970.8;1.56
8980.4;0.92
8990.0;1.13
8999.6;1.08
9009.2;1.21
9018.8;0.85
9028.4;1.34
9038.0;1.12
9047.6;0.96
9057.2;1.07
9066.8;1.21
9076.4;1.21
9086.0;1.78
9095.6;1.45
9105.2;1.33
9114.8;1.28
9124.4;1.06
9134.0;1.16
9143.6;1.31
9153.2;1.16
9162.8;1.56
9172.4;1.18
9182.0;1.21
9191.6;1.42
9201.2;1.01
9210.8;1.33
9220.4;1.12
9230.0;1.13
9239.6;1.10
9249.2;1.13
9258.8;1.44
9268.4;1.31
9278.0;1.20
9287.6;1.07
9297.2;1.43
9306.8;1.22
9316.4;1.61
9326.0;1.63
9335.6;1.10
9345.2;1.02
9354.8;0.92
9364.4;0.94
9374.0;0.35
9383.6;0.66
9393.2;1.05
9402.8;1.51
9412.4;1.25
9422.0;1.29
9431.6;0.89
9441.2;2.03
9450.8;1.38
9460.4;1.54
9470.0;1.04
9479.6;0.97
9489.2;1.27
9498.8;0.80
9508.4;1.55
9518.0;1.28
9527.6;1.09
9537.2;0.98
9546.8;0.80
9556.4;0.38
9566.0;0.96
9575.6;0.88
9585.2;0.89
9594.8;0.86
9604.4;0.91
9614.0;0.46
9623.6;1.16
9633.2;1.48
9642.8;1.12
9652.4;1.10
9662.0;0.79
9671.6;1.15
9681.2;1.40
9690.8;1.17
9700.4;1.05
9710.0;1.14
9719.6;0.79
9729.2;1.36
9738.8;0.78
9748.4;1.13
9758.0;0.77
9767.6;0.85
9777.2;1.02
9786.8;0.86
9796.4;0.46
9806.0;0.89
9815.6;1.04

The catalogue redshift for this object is 0.353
